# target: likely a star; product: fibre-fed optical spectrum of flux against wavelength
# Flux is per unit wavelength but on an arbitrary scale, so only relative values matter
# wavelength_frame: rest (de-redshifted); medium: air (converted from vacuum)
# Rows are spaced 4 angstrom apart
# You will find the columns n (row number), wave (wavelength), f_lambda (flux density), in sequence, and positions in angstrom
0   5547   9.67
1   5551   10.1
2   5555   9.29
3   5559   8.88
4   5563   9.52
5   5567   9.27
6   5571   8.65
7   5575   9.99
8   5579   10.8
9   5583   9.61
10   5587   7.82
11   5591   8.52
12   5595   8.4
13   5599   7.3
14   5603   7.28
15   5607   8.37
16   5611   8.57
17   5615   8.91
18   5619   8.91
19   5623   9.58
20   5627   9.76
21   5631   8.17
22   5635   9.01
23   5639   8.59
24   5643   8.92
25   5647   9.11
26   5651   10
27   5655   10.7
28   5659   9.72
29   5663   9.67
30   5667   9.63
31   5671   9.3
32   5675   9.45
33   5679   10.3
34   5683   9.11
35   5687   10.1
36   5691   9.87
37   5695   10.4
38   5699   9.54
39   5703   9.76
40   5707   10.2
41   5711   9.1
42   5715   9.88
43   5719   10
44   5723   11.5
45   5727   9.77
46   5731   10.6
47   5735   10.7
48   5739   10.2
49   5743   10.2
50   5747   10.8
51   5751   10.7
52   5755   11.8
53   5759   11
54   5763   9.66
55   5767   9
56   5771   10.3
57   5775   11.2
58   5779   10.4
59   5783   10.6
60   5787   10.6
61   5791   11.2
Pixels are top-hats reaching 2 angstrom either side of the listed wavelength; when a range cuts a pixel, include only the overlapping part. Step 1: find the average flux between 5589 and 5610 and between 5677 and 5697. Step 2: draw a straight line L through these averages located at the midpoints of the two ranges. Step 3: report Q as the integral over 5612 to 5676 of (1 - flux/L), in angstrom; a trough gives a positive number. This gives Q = -2.4 angstrom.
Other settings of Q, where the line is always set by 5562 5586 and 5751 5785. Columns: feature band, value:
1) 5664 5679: 0.7 angstrom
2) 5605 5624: 1.8 angstrom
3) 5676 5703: 0.7 angstrom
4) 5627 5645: 2.0 angstrom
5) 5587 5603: 2.9 angstrom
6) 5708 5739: 0.2 angstrom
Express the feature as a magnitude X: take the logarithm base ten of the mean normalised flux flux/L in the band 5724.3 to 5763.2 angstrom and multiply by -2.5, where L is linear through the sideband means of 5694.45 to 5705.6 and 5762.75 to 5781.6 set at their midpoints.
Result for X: -0.06 mag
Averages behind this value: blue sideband 9.85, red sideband 10.2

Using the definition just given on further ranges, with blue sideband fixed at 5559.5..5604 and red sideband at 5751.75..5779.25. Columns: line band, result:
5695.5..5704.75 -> 0.02 mag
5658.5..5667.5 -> -0.01 mag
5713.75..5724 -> -0.03 mag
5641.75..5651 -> 0.02 mag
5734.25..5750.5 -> -0.02 mag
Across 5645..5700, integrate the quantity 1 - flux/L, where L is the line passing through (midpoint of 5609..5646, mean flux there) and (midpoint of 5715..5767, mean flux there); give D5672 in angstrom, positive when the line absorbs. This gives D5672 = -1.33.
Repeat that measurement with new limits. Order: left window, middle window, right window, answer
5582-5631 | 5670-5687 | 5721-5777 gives -0.1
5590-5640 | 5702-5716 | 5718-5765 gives 0.5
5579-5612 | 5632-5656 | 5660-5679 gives -0.2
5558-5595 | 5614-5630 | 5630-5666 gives 0.1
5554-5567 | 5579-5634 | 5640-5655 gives 4.2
